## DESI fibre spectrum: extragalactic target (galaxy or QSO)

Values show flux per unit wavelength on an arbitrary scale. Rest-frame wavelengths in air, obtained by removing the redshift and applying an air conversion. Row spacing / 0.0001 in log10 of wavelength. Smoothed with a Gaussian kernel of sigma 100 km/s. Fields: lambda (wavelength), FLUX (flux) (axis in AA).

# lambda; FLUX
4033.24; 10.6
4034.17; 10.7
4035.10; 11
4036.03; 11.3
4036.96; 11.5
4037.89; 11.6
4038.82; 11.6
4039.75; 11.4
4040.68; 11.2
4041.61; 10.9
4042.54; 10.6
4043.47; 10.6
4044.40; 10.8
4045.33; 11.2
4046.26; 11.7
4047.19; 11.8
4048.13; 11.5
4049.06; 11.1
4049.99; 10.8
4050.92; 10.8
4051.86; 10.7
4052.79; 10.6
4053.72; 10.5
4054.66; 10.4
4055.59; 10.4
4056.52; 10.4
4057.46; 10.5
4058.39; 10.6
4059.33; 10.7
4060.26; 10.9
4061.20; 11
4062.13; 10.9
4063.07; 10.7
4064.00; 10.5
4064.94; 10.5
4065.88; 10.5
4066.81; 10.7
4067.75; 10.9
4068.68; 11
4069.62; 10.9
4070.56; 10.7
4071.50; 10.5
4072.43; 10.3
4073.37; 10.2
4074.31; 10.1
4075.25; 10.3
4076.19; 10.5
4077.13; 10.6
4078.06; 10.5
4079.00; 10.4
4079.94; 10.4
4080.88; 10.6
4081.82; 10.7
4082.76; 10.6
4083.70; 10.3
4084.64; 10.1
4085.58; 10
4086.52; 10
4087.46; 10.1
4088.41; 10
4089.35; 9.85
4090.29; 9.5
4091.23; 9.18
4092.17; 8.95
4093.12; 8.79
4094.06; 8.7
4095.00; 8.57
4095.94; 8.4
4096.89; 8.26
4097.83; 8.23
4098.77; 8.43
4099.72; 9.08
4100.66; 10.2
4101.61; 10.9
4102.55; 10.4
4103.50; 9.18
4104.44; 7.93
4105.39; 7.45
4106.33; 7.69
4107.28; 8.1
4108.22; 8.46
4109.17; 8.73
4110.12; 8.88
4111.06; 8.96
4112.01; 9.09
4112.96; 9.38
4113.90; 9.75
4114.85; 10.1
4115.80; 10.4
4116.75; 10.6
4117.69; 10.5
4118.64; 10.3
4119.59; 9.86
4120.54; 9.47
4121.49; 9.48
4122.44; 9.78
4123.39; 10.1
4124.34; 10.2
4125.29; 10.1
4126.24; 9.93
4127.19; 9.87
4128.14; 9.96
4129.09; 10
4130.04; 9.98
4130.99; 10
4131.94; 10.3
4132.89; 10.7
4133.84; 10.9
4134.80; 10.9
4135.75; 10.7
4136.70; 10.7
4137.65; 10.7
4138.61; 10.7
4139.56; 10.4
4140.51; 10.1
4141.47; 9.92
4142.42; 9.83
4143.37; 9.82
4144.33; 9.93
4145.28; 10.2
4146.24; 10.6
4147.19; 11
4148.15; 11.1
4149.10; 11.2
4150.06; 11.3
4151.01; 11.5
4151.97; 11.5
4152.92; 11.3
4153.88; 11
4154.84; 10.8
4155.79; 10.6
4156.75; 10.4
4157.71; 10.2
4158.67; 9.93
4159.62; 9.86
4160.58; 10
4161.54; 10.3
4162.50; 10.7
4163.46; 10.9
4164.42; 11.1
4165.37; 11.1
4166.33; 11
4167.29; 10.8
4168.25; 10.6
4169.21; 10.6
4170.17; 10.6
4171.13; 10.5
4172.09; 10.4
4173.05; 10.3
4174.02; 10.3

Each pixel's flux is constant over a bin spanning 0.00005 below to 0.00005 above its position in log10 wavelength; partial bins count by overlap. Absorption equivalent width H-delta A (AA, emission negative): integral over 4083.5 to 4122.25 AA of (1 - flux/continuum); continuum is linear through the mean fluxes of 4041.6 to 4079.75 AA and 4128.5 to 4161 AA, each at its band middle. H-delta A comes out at 4.7 AA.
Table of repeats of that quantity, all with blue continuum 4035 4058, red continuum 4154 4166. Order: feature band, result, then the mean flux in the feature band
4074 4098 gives 2.3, 9.77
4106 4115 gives 1.5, 8.89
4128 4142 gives 0.3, 10.4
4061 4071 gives 0.2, 10.8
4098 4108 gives 1.7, 8.9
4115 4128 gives 0.8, 10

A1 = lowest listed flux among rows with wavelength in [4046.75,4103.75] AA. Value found 8.23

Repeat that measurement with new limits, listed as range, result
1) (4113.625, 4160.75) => 9.47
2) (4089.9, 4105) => 7.93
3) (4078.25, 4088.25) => 10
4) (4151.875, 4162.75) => 9.86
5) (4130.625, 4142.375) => 9.92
